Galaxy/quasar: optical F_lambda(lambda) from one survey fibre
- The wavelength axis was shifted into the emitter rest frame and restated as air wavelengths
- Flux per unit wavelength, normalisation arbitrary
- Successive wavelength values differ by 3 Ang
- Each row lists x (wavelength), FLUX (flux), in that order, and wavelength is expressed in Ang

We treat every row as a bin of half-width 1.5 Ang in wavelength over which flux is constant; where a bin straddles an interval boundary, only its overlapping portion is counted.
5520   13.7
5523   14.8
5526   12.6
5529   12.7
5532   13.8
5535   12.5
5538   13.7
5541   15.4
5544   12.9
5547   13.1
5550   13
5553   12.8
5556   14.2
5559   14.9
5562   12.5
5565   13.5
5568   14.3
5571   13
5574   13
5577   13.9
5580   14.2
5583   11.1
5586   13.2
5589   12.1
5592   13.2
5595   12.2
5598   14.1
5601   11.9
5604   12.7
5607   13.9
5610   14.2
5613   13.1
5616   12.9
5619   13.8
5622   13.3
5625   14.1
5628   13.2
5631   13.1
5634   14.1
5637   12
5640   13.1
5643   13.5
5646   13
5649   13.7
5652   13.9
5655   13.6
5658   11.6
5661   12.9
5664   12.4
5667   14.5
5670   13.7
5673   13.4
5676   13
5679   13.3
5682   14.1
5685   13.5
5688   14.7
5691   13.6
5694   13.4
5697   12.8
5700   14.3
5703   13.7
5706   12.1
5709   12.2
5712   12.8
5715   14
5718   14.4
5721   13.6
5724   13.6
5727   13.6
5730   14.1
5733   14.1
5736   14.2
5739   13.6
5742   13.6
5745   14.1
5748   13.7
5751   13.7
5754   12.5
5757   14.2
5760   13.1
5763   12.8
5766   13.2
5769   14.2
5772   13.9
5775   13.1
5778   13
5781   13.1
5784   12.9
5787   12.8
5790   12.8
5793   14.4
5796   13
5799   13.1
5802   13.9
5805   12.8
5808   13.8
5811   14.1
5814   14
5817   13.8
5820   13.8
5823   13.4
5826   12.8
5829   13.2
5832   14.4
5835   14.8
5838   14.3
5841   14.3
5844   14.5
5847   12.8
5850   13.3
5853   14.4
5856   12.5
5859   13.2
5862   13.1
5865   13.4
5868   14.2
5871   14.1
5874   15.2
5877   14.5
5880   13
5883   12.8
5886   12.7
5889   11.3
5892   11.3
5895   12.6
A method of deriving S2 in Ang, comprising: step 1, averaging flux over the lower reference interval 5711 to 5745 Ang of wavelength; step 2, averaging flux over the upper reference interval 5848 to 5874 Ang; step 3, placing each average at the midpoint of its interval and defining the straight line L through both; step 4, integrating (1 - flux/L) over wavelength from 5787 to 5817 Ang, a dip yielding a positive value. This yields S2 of 0.4 Ang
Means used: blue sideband 13.8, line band 13.5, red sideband 13.6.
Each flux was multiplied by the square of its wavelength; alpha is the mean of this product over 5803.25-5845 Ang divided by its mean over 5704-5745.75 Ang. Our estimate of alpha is 1.1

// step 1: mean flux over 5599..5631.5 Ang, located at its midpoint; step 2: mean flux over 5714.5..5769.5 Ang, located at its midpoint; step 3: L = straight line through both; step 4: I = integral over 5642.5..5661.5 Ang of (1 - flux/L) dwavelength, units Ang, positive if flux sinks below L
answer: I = 0.4 Ang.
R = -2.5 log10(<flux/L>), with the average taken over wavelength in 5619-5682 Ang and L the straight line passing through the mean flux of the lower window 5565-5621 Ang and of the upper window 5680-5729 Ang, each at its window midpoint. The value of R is 0.00 mag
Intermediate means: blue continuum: 13.2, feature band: 13.3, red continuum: 13.5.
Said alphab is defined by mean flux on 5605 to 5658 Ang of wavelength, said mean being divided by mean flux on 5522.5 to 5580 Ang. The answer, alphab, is 1.0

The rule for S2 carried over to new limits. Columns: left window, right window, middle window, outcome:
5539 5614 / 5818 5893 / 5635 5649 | 0.3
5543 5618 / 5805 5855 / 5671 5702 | -0.4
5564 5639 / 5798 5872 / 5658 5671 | 0.2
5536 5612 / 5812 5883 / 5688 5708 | 0.2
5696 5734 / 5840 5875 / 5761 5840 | 0.6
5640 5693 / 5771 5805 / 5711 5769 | -1.5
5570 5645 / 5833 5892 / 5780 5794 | 0.3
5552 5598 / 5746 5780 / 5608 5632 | -0.4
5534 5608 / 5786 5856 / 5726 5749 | -0.6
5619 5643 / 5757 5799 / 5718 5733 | -0.6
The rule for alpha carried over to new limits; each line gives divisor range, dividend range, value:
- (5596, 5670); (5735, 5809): 1.06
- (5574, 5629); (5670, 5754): 1.07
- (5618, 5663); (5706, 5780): 1.06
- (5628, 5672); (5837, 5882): 1.12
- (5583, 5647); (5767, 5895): 1.11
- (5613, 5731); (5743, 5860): 1.06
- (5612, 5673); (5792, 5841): 1.10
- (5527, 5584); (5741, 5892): 1.10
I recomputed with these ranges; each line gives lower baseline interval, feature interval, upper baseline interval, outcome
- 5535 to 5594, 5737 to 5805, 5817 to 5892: 0.48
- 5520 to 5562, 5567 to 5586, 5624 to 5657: 0.36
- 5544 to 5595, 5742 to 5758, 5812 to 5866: -0.12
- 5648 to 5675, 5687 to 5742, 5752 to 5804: -1.24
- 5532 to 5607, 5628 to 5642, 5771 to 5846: 0.25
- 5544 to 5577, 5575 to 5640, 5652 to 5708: 1.21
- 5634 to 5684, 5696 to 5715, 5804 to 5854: 0.48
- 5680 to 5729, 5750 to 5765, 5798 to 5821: 0.39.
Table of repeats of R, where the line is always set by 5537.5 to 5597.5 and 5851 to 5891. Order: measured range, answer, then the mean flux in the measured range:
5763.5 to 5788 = 0.008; 13.3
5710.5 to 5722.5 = -0.028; 13.7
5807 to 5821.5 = -0.042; 13.9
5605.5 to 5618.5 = -0.018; 13.5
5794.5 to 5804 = 0.005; 13.3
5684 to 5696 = -0.034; 13.8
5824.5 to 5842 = -0.046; 14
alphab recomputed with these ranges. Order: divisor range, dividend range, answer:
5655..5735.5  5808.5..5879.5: 1.03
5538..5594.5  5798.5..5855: 1.03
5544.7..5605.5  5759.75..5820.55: 1.02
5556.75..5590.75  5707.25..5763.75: 1.02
